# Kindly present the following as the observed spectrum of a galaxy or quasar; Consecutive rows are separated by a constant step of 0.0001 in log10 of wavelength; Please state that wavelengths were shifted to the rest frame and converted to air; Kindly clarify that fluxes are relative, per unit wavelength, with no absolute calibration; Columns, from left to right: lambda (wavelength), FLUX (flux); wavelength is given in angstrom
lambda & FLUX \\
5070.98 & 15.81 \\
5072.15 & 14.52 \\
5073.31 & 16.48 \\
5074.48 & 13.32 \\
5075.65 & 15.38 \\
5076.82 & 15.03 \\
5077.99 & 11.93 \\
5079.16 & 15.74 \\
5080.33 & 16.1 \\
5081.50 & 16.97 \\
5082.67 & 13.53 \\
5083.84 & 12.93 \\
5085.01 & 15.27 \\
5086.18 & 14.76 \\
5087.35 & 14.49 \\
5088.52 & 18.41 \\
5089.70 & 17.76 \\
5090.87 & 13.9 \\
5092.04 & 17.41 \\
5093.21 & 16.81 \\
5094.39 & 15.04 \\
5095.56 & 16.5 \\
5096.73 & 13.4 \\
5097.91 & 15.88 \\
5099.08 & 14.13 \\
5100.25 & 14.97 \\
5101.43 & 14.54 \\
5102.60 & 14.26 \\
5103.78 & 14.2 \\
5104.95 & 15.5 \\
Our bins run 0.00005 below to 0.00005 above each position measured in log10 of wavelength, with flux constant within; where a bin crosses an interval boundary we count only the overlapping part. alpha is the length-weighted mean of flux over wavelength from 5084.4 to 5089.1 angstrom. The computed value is 15.7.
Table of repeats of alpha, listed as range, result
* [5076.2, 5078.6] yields 13.5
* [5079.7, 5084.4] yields 14.9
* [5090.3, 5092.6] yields 15.7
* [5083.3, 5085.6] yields 14.1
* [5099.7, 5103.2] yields 14.6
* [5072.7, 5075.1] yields 14.9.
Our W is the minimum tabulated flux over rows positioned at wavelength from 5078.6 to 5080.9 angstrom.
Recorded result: 15.74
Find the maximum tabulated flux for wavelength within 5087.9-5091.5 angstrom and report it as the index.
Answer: 18.41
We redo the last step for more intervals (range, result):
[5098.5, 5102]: 14.97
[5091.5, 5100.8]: 17.41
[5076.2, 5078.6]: 15.03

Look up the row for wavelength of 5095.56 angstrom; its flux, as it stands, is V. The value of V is 16.5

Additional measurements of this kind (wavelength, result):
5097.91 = 15.88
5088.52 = 18.41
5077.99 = 11.93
